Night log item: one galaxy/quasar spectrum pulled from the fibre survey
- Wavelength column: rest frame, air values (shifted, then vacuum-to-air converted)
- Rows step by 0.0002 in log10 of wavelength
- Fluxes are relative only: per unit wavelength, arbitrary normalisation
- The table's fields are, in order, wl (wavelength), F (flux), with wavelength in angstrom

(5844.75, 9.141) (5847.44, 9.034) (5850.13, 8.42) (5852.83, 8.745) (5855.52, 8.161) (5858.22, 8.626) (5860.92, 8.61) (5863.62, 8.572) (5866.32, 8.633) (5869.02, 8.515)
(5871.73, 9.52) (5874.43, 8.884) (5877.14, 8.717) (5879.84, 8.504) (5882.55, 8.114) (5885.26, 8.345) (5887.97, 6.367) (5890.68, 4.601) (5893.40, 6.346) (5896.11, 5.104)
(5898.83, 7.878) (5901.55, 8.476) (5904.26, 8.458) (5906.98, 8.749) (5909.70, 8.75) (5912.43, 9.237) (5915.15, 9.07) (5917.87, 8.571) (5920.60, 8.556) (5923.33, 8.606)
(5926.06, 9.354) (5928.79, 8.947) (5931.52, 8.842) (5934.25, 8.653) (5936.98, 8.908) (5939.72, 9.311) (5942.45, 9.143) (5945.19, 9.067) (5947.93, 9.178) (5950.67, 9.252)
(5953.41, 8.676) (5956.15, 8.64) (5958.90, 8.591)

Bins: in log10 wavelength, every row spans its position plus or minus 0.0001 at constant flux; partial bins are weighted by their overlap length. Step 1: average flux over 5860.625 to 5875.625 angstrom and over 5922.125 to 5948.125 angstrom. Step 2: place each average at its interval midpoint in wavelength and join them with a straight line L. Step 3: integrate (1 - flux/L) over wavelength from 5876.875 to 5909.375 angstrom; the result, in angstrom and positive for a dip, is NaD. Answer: 5.1 angstrom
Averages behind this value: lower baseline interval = 8.8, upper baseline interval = 9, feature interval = 7.47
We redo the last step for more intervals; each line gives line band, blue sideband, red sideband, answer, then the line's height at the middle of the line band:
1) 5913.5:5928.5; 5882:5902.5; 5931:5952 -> -1.3 angstrom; 8.12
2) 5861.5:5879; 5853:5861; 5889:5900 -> -2.8 angstrom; 7.59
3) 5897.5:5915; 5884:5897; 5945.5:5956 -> -4.3 angstrom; 6.91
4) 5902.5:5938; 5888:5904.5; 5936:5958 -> -4.9 angstrom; 7.77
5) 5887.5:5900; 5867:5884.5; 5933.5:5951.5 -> 4.0 angstrom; 8.8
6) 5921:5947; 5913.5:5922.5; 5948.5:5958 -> -0.5 angstrom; 8.8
